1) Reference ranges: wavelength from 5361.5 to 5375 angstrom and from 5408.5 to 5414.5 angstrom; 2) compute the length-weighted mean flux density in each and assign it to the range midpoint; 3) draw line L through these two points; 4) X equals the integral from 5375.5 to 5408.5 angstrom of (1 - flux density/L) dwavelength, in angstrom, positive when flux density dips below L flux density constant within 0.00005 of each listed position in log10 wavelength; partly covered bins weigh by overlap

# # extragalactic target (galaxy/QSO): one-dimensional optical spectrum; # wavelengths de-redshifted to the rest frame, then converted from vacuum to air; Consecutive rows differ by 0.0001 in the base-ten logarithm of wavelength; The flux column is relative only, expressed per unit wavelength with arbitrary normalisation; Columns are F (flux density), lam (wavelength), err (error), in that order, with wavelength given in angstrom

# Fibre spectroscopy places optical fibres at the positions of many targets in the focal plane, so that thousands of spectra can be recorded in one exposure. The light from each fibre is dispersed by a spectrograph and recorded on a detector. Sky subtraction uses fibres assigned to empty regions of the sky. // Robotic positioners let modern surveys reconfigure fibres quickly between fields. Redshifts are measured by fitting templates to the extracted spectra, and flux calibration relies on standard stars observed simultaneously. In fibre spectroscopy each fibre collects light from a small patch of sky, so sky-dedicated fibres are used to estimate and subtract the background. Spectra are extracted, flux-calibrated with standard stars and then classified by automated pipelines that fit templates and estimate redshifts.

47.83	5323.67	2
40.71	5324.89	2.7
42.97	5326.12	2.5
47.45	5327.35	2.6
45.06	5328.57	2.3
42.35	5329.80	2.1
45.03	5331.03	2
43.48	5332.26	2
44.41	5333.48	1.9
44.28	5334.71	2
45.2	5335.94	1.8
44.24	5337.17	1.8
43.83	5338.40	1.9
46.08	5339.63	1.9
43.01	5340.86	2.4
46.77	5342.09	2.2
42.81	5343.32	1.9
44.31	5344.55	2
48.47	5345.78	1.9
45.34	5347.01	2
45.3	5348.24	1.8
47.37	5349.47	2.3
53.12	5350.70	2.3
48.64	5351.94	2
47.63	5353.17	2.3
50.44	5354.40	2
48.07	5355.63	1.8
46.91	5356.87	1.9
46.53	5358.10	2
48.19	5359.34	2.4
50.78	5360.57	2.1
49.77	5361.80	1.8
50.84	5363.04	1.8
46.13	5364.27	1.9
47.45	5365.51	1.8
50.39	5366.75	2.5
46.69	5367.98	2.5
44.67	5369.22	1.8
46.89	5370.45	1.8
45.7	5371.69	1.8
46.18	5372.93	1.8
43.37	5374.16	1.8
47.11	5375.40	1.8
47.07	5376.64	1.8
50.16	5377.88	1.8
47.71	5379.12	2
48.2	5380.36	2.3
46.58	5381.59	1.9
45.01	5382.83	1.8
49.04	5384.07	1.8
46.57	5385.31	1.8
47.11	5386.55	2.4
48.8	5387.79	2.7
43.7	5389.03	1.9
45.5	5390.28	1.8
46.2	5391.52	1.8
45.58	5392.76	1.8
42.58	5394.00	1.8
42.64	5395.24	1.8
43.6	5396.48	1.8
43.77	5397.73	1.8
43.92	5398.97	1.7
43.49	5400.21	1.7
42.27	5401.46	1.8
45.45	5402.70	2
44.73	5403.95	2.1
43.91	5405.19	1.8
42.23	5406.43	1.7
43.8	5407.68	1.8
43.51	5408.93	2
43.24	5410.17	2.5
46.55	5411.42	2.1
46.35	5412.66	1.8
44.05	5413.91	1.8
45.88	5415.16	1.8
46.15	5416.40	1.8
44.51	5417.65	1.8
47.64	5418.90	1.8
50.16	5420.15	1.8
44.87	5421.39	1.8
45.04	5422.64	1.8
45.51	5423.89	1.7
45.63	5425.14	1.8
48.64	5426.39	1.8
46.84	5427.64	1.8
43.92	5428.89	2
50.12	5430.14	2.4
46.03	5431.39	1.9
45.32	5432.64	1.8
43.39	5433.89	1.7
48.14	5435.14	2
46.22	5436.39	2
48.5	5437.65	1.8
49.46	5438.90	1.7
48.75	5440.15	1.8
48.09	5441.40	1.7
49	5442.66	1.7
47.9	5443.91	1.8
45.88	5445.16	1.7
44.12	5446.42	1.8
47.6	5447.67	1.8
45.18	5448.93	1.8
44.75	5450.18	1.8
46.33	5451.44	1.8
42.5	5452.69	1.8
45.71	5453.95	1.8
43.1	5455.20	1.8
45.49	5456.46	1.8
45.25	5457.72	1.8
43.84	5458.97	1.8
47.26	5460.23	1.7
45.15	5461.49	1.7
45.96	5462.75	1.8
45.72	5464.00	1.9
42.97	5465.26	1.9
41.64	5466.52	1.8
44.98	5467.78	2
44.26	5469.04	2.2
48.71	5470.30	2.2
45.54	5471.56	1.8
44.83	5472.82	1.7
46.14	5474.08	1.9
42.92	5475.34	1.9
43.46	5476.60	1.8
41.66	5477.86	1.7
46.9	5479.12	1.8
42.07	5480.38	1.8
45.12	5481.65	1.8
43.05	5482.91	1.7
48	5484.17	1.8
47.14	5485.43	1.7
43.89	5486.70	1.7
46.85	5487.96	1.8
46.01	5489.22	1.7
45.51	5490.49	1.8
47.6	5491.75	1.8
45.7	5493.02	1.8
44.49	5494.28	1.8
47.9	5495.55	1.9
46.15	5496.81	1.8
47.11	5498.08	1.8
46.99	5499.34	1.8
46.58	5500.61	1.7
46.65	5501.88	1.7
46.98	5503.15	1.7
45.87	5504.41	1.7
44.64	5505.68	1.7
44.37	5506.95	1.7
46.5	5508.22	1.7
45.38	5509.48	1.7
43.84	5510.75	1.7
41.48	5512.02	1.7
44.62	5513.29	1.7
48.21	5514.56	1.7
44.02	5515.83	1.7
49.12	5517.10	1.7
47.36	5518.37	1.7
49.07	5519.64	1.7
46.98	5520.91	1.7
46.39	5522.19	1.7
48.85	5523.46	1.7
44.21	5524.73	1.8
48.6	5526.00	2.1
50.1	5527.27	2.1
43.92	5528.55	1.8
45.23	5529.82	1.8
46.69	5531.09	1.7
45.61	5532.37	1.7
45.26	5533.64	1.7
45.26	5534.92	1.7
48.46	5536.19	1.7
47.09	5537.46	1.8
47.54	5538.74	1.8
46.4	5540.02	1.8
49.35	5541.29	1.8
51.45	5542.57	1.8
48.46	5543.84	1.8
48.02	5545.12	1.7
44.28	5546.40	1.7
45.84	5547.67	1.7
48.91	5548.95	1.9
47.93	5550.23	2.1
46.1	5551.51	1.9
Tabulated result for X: 0.32 angstrom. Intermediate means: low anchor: 47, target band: 45.4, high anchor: 44.8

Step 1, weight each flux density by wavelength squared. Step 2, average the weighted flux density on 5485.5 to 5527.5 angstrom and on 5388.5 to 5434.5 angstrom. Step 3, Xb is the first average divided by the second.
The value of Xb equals 1.06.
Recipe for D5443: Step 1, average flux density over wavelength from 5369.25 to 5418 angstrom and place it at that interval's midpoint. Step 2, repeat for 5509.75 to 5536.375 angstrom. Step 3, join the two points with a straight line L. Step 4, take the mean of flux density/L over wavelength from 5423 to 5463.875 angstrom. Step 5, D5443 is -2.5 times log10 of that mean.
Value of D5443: -0.01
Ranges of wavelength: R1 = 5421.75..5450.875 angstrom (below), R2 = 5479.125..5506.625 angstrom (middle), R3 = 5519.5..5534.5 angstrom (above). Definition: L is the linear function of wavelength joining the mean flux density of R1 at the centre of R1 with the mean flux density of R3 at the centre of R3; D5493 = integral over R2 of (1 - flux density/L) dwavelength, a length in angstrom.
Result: 0.4 angstrom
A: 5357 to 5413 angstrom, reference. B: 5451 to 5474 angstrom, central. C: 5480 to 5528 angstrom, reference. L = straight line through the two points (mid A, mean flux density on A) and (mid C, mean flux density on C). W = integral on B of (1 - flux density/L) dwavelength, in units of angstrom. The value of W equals 0.6 angstrom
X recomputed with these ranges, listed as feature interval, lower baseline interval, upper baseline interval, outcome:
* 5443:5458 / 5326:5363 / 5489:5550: 0.4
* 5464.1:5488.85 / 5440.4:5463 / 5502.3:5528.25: 0.6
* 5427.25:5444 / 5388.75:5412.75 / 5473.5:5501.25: -1.0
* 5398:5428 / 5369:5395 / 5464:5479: 0.3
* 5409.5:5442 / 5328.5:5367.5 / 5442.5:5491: -0.6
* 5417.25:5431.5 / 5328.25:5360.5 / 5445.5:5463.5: -0.4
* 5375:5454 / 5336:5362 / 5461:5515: 0.5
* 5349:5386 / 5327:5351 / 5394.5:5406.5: -2.7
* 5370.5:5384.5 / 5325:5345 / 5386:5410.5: -0.8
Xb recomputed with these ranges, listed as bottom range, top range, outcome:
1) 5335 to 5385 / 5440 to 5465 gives 1.01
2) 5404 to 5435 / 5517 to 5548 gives 1.08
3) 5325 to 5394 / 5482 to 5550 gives 1.06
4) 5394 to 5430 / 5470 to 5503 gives 1.04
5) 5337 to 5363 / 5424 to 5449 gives 1.03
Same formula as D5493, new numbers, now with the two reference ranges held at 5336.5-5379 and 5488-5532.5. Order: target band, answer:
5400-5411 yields 0.74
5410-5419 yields 0.24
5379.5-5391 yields 0.05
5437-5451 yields -0.17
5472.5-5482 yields 0.48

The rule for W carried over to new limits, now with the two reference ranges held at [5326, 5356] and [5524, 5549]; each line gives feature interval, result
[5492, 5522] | 0.5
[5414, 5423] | 0.0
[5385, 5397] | 0.2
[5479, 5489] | 0.3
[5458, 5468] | 0.4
